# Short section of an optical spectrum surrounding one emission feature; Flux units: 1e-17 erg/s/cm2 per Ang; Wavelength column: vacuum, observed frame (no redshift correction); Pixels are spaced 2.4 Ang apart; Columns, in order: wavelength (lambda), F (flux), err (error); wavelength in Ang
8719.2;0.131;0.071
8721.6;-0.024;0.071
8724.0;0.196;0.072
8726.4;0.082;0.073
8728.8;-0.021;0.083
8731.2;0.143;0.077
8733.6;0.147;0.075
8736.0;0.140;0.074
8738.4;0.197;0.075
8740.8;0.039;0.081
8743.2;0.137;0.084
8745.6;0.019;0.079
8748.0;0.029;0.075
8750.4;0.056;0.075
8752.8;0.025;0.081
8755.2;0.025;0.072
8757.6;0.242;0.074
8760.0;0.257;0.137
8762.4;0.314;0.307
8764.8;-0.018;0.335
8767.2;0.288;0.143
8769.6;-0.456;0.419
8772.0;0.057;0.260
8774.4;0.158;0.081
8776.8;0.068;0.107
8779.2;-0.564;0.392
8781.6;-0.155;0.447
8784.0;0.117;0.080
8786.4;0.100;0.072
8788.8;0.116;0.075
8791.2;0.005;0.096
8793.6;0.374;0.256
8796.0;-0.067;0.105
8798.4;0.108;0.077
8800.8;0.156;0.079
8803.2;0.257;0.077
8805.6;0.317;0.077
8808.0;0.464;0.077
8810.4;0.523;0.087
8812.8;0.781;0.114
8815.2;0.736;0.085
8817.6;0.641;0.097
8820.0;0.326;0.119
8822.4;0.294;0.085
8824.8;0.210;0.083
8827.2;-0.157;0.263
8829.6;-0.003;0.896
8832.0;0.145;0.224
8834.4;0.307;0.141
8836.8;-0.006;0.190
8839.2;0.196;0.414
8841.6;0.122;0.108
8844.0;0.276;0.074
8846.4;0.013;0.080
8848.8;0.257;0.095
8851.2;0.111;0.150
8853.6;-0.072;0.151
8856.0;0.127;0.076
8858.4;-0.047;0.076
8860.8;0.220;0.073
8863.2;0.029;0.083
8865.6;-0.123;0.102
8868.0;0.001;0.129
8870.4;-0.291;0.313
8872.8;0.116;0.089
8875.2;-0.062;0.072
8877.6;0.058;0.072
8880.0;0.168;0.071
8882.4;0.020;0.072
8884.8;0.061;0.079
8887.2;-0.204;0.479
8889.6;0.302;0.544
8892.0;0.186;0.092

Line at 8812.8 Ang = [O II]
